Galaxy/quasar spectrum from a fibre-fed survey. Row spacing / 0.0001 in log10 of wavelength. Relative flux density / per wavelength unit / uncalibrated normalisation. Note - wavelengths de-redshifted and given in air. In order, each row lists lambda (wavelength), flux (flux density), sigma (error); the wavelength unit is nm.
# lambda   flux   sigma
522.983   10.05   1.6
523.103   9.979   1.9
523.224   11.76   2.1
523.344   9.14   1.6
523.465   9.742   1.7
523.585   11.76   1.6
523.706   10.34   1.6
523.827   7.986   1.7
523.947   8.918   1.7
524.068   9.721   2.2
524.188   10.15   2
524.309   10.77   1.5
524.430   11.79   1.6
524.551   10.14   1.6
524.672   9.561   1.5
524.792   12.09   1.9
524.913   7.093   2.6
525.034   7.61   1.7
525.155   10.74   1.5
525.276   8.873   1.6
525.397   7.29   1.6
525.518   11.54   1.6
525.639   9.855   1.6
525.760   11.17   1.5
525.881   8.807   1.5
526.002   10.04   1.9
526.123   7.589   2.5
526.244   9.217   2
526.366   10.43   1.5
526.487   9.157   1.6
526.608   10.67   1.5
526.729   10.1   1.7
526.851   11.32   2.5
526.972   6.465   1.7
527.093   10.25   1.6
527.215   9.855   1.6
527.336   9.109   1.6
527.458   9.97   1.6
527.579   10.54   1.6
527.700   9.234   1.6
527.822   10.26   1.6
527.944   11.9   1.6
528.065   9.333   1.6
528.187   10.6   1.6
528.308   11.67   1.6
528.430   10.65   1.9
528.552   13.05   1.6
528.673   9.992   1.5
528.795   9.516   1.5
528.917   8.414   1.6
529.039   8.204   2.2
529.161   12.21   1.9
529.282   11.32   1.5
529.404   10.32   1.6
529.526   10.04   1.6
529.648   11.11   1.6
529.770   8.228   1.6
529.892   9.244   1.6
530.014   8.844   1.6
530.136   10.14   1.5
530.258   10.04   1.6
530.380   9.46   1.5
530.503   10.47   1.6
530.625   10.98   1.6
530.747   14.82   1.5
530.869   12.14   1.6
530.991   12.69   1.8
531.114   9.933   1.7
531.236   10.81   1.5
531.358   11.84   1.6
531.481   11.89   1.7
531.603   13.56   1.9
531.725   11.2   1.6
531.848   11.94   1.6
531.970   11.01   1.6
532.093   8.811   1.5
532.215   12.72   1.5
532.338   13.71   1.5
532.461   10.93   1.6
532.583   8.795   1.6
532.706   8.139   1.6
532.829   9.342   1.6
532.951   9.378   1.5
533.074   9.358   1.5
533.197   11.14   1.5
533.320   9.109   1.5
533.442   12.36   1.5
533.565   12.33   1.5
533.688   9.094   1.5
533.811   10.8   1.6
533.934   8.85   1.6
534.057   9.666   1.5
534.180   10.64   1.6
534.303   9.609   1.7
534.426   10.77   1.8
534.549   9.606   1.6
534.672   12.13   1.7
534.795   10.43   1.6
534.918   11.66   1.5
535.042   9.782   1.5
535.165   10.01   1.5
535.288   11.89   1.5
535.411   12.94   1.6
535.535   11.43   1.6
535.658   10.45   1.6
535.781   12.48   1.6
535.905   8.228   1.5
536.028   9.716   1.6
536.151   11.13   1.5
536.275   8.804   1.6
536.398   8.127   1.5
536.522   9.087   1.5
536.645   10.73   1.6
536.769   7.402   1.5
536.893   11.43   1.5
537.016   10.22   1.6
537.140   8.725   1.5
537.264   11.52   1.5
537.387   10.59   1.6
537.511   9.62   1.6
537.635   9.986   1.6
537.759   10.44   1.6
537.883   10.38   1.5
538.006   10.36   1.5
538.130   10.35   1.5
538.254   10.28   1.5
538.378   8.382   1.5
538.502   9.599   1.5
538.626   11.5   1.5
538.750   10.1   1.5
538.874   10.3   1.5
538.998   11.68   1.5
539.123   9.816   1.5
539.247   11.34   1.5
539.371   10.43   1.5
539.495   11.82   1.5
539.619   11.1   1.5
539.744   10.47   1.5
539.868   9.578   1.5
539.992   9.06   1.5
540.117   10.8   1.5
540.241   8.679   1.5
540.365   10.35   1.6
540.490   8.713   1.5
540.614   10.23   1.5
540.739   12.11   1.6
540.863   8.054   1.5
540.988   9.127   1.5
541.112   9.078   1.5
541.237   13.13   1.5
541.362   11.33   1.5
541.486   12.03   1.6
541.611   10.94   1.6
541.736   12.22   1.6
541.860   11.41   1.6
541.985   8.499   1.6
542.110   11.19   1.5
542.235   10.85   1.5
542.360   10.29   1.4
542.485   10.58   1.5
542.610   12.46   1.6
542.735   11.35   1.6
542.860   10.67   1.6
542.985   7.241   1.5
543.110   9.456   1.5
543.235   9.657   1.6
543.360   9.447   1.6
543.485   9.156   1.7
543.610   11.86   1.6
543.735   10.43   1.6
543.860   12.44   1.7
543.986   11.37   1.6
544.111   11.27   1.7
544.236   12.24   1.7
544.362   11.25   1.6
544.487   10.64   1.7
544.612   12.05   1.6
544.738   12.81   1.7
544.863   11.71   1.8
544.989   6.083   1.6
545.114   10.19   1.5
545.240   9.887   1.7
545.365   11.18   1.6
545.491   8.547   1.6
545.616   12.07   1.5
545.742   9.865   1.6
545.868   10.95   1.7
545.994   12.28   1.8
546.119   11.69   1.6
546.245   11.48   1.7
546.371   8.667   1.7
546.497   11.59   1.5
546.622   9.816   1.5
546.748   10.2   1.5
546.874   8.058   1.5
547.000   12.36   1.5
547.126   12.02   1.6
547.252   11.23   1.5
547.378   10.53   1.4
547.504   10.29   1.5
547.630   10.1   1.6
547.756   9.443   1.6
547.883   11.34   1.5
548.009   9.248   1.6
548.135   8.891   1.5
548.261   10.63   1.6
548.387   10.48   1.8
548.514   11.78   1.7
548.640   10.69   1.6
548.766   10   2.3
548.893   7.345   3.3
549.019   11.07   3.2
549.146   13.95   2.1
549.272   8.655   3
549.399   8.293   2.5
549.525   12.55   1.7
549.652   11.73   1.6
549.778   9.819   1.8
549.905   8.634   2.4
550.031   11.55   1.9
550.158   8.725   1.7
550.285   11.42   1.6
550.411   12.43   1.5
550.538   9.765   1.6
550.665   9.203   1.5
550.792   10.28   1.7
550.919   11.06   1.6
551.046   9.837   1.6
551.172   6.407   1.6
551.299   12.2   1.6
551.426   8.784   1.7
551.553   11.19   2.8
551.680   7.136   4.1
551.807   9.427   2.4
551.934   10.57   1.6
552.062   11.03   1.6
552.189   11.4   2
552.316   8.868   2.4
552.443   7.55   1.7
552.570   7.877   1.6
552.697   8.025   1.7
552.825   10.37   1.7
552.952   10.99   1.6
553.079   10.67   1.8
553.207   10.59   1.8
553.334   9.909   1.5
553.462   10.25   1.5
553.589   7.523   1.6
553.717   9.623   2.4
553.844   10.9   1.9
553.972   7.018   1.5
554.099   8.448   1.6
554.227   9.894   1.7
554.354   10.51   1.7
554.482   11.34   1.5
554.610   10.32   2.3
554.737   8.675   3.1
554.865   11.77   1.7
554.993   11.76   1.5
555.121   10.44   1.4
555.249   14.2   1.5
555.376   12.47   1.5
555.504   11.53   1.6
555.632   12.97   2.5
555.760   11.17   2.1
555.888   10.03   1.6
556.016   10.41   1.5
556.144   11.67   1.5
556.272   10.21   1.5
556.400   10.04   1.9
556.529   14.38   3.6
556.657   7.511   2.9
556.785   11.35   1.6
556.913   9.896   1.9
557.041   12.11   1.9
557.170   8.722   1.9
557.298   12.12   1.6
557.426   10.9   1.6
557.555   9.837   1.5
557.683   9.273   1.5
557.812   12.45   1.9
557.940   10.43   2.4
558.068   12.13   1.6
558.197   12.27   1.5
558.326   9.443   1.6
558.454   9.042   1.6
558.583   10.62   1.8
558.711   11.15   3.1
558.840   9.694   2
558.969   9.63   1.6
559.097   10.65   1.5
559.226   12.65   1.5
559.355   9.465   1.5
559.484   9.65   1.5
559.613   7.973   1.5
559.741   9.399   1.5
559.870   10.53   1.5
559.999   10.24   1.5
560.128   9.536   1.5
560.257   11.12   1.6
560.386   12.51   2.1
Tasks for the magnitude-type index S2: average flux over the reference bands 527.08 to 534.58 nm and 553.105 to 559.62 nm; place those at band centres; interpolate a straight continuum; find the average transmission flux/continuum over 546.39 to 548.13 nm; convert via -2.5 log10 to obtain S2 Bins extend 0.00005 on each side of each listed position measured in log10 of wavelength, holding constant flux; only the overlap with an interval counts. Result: 0.02 mag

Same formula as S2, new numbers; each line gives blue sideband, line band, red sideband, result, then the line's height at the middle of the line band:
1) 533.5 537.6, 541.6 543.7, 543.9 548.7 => 0.013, 10.5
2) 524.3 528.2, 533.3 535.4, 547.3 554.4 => -0.082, 9.83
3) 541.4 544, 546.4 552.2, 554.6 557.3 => 0.060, 10.9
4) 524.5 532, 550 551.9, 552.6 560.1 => 0.051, 10.4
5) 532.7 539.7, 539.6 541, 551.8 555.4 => 0.045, 10.3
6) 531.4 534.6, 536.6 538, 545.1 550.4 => 0.047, 10.5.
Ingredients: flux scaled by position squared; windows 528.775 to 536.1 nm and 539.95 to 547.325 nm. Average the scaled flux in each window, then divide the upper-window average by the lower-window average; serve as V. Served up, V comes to 1.04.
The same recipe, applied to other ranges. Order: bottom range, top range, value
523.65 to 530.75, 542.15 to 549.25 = 1.14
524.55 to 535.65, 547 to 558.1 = 1.09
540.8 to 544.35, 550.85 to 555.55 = 0.98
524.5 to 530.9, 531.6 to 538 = 1.06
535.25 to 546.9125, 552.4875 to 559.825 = 1.05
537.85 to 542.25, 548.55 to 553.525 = 1.00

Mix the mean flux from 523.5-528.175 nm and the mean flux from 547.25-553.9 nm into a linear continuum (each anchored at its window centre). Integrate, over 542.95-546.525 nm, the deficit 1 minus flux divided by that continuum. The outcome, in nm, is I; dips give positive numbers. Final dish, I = -0.23 nm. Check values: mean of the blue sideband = 9.79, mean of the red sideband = 10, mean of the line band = 10.6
